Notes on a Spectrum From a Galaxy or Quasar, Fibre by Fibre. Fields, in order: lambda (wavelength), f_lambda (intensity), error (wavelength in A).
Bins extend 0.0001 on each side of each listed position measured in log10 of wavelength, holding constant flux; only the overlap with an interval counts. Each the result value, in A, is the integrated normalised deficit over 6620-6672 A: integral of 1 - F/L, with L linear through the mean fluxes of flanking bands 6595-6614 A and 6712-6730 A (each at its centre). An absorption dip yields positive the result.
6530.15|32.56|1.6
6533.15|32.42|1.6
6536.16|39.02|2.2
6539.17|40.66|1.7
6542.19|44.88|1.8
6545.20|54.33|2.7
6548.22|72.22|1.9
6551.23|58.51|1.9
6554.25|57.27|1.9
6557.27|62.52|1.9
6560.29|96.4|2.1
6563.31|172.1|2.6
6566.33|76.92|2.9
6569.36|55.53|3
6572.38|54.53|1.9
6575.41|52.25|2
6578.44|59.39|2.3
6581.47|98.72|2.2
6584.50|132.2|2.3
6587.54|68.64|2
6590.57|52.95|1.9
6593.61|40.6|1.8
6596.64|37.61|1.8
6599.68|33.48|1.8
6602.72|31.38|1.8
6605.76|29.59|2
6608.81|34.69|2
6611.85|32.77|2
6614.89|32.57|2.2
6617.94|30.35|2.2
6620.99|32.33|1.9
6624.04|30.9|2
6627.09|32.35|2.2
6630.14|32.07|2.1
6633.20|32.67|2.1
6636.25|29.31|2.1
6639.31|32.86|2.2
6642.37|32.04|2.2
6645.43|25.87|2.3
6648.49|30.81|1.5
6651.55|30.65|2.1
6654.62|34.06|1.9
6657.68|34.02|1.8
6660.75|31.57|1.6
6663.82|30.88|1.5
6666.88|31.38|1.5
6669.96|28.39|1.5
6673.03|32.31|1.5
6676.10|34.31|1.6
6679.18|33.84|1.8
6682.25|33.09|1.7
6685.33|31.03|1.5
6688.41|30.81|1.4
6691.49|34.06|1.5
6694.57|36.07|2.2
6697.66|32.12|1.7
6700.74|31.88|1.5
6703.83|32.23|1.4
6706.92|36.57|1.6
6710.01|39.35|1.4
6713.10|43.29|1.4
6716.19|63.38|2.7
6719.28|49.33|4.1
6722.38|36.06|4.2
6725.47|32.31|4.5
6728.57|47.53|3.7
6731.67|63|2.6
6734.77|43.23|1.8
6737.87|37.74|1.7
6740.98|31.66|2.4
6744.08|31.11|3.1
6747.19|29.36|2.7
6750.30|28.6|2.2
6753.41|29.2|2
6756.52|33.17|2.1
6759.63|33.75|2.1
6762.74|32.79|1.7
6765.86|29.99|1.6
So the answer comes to 8.6 A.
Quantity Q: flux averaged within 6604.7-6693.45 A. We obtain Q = 31.8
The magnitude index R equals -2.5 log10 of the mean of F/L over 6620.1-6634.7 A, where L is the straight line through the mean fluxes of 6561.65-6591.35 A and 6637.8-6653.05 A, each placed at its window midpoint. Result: 0.34 mag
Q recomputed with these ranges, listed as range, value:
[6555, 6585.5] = 84.6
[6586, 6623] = 38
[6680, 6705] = 32.7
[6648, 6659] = 32.5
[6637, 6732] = 35.6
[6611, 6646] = 31.5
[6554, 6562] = 76.9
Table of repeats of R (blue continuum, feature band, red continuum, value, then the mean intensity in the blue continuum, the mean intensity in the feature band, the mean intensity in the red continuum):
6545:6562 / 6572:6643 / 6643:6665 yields 0.12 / 69.1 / 44.8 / 31.2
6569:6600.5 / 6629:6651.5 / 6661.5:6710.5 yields 0.45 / 63.2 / 30.8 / 32.9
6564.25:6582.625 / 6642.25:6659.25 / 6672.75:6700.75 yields 0.38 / 68.9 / 31.2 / 33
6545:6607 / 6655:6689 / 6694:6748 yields 0.46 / 66.9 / 32.1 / 40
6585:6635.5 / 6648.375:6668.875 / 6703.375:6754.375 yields 0.22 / 38.4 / 31.9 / 39.9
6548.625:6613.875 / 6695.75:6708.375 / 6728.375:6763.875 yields 0.30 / 63.6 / 33.2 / 36.4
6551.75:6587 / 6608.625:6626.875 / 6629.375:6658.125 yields 0.46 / 82.3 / 32.1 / 31.3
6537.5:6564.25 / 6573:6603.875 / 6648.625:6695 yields -0.02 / 70.9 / 60.9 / 32.3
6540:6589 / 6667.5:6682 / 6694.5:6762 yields 0.48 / 75.6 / 32.2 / 38.2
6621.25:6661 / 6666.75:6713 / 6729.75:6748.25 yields 0.07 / 31.5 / 33.5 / 39.8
